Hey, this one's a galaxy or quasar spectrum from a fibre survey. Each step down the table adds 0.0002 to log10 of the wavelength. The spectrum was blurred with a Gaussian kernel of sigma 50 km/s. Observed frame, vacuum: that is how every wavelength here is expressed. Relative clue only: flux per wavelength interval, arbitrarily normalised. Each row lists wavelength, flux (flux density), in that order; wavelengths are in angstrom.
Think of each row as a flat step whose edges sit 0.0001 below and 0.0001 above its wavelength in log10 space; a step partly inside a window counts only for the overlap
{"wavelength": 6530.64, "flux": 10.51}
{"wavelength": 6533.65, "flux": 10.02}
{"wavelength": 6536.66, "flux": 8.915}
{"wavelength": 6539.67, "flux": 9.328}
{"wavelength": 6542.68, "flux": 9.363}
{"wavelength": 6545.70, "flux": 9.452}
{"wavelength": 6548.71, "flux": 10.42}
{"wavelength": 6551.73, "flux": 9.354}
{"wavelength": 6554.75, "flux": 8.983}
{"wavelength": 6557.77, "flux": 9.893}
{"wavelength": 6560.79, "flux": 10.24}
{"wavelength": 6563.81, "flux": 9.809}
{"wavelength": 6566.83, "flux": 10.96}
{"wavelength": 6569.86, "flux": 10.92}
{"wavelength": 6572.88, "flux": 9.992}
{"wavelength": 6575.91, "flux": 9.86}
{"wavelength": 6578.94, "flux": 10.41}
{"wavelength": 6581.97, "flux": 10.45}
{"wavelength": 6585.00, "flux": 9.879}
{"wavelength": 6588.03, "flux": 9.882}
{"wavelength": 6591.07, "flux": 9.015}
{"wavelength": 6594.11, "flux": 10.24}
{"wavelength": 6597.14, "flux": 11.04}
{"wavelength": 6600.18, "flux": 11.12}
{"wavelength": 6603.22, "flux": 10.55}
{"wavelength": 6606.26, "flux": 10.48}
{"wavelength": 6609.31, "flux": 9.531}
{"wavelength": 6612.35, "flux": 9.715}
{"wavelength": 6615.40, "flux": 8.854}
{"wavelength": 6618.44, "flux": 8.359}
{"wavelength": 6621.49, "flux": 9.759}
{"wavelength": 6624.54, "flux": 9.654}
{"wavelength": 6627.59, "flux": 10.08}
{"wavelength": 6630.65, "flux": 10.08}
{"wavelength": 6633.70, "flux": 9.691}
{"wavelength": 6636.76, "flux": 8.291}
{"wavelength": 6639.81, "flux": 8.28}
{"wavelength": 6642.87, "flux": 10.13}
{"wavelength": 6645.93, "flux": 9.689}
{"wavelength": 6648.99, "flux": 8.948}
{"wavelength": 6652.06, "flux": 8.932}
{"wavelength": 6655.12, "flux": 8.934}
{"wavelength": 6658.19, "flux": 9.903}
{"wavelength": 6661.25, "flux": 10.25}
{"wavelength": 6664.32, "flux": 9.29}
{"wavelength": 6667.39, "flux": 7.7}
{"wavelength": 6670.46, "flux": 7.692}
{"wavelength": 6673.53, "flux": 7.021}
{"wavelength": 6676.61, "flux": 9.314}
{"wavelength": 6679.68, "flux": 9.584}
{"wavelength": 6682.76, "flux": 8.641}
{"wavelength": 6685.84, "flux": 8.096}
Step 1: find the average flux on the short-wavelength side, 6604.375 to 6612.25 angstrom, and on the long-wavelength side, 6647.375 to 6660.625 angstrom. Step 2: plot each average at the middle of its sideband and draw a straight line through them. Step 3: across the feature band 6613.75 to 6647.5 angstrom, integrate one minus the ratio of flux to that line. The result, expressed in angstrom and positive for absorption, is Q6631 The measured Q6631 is 0.9 angstrom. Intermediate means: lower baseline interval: 9.98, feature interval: 9.35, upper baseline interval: 9.26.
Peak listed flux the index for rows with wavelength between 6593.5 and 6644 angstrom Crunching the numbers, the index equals 11.12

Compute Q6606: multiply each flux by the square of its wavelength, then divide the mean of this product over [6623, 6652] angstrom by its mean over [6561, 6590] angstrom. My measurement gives 0.94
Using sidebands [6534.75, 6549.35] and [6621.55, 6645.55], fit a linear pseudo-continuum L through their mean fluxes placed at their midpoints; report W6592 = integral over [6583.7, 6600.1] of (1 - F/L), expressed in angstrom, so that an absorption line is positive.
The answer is -1.1 angstrom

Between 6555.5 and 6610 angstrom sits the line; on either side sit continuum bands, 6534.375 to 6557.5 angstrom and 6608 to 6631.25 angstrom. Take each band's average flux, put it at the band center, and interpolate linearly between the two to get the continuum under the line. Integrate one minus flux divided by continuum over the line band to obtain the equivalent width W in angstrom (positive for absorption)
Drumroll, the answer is -4.4 angstrom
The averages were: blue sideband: 9.45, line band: 10.2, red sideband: 9.48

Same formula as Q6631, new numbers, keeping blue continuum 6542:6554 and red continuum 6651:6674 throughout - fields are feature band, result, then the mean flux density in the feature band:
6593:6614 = -2.63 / 10.4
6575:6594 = -1.19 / 9.94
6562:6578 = -1.44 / 10.3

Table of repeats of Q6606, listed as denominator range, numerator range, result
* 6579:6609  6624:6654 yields 0.92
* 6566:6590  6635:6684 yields 0.89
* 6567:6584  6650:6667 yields 0.92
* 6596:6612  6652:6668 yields 0.90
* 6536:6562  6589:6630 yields 1.05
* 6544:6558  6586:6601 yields 1.08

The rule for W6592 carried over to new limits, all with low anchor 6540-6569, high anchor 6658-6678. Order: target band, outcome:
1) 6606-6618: -0.26 angstrom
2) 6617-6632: -0.80 angstrom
